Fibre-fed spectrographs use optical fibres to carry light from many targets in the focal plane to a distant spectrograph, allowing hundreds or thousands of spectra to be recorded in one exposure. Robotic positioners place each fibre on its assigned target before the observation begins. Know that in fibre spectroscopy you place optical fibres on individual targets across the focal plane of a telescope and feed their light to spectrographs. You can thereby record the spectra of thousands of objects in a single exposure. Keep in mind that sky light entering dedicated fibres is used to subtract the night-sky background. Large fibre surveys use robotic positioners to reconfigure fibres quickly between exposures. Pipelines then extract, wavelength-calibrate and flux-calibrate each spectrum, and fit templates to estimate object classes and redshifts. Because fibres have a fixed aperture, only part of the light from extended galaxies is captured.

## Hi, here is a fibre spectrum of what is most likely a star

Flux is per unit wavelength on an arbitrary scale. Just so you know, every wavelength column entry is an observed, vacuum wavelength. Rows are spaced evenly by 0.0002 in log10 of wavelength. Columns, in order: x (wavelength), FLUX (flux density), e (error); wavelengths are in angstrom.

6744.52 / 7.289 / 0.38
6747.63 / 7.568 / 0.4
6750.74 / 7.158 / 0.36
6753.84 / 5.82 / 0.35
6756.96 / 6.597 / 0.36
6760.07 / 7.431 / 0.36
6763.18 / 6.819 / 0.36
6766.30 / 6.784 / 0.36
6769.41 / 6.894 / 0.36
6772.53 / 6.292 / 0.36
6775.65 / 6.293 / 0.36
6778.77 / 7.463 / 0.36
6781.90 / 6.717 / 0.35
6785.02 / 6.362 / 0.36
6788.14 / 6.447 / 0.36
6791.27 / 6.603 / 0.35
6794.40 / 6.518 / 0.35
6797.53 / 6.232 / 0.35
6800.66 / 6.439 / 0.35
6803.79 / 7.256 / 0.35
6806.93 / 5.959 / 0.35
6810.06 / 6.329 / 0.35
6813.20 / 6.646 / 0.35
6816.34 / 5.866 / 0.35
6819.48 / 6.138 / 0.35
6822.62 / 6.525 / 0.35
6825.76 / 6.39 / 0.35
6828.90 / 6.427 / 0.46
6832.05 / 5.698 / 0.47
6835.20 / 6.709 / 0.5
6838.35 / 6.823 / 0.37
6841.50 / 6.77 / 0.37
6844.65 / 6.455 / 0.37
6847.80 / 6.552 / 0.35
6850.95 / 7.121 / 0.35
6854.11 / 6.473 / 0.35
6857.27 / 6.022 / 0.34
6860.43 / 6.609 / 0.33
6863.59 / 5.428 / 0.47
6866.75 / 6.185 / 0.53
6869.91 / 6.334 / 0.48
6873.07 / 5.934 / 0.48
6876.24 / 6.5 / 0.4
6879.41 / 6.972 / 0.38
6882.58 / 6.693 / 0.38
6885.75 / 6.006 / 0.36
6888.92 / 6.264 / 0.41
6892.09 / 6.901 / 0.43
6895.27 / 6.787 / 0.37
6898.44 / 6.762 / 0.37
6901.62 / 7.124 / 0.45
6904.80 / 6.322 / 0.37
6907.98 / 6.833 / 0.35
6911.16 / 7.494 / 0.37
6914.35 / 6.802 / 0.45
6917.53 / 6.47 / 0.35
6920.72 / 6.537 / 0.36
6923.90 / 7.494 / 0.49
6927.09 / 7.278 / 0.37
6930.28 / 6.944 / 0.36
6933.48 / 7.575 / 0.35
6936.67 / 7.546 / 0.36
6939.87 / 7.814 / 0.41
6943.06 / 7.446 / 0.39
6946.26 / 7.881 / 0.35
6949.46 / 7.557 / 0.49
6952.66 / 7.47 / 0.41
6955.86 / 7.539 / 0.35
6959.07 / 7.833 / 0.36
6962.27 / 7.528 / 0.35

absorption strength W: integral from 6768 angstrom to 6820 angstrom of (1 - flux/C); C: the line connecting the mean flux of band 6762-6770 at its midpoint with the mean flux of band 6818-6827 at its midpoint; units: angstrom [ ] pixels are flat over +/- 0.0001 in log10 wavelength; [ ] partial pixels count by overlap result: 0.7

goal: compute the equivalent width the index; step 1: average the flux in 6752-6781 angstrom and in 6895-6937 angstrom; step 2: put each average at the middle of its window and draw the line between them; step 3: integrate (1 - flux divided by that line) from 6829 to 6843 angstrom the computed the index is 0.7 angstrom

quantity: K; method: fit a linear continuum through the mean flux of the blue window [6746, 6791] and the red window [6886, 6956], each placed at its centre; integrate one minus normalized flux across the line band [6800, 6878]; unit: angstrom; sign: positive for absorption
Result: 6.0 angstrom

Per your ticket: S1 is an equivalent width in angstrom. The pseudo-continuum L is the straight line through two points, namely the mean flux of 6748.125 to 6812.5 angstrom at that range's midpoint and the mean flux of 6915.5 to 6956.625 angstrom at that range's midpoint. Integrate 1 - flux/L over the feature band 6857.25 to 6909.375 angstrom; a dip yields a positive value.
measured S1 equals 4.7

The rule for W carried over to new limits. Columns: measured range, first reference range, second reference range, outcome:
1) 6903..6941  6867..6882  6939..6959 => 0.60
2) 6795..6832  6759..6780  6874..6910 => 2.23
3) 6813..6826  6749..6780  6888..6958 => 1.17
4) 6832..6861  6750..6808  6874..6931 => 0.64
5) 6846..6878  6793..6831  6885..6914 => 1.31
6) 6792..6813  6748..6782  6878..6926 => 0.94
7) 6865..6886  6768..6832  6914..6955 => 1.68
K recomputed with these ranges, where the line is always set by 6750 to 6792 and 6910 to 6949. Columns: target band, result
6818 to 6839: 1.6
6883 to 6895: 1.1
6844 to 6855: 0.5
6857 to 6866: 1.3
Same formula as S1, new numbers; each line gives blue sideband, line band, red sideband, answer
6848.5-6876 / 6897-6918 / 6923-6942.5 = 0.53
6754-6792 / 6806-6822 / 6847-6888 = 0.82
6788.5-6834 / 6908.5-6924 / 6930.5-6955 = 0.91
